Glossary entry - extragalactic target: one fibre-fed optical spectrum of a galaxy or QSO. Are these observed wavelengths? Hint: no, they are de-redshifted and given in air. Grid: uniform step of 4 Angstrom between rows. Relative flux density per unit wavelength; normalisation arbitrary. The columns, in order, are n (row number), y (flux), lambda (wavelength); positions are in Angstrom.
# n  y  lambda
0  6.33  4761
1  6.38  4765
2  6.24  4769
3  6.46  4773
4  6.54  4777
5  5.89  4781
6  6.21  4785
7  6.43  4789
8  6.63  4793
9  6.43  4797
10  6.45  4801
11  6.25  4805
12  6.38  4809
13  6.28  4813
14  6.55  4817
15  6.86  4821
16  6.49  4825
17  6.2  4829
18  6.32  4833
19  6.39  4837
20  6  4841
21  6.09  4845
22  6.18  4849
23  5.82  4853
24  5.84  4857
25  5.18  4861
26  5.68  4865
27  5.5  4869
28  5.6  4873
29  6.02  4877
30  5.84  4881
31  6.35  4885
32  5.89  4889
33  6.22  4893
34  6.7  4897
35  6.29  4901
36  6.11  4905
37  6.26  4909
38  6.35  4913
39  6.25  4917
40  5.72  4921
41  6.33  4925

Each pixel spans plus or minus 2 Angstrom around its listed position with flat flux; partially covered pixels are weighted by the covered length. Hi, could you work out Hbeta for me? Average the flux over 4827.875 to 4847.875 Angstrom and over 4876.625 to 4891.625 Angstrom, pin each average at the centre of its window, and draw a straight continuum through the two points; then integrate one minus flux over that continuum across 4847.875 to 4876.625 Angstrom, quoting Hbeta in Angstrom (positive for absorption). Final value 2.0 Angstrom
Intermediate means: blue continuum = 6.2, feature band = 5.69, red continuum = 6.03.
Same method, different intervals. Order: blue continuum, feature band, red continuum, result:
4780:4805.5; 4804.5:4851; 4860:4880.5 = -2.4 Angstrom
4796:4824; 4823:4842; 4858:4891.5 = -0.2 Angstrom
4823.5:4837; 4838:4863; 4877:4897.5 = 1.6 Angstrom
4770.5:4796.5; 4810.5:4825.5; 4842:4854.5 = -0.9 Angstrom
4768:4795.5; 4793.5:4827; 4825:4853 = -1.1 Angstrom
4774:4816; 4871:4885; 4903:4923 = 0.7 Angstrom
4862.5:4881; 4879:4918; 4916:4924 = -2.4 Angstrom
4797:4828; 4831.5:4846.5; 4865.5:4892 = 0.1 Angstrom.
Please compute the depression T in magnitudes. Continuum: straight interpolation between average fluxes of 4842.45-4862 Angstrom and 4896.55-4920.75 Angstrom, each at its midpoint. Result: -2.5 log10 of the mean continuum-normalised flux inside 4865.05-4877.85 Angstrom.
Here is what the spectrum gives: 0.06 mag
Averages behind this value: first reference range 5.86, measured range 5.67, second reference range 6.26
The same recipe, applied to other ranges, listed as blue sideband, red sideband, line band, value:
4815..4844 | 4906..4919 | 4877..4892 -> 0.05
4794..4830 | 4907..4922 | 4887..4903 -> -0.01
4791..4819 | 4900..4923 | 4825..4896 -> 0.06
